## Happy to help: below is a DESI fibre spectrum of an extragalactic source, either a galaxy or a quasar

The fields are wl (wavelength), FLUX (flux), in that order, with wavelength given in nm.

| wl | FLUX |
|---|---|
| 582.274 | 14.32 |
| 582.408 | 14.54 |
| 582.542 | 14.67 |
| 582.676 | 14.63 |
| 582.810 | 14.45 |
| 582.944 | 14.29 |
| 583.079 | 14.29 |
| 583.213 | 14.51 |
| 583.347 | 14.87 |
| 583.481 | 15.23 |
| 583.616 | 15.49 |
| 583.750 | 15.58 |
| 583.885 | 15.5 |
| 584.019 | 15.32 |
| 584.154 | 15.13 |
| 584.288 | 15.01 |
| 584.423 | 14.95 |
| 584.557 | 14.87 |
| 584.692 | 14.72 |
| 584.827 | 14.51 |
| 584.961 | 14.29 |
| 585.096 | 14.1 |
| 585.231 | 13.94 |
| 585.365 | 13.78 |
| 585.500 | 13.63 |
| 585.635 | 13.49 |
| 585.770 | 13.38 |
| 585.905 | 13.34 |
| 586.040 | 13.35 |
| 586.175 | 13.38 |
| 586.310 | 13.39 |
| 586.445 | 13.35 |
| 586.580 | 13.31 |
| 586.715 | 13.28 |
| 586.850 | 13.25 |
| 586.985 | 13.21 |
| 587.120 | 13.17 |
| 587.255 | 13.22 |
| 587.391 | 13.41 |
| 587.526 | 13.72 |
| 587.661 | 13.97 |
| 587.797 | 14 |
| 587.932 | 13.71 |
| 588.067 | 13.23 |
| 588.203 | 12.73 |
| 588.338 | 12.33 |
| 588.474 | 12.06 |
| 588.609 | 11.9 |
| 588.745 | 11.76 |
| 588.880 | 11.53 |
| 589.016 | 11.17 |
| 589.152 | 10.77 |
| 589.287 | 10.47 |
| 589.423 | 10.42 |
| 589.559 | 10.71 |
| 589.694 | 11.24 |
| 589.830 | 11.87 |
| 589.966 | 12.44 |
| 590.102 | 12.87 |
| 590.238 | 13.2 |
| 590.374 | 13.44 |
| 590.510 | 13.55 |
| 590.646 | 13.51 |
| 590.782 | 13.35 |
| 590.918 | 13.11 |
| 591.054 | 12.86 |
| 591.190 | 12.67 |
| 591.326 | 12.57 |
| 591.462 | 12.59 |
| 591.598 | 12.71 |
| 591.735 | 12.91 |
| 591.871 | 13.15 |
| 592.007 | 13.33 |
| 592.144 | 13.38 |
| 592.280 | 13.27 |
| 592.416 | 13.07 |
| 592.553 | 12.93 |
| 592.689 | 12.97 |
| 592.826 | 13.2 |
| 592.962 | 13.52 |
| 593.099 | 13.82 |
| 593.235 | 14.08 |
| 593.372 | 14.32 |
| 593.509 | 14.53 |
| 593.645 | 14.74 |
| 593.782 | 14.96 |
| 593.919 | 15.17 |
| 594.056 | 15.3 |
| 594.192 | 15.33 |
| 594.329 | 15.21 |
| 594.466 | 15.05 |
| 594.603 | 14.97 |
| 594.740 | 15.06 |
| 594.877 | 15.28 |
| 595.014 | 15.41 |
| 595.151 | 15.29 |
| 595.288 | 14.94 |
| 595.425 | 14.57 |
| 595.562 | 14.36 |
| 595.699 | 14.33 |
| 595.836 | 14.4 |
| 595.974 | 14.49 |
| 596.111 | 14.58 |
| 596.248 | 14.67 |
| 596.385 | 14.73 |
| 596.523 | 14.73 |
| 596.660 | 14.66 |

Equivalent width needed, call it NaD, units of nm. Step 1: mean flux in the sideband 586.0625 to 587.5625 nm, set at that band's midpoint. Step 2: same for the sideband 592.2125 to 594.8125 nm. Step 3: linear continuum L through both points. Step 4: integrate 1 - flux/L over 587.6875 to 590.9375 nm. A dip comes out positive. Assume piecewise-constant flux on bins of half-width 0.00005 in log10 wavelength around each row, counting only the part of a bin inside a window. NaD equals 0.326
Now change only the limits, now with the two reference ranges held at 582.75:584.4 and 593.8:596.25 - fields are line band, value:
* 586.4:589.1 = 0.371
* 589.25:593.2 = 0.576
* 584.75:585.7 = 0.063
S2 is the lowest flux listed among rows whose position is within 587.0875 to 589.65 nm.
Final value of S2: 10.42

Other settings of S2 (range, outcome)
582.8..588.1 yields 13.17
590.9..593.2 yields 12.57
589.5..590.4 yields 10.71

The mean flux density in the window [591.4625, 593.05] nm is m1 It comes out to 13.1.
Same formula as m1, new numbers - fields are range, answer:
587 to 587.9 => 13.6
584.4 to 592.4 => 13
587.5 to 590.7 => 12.3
